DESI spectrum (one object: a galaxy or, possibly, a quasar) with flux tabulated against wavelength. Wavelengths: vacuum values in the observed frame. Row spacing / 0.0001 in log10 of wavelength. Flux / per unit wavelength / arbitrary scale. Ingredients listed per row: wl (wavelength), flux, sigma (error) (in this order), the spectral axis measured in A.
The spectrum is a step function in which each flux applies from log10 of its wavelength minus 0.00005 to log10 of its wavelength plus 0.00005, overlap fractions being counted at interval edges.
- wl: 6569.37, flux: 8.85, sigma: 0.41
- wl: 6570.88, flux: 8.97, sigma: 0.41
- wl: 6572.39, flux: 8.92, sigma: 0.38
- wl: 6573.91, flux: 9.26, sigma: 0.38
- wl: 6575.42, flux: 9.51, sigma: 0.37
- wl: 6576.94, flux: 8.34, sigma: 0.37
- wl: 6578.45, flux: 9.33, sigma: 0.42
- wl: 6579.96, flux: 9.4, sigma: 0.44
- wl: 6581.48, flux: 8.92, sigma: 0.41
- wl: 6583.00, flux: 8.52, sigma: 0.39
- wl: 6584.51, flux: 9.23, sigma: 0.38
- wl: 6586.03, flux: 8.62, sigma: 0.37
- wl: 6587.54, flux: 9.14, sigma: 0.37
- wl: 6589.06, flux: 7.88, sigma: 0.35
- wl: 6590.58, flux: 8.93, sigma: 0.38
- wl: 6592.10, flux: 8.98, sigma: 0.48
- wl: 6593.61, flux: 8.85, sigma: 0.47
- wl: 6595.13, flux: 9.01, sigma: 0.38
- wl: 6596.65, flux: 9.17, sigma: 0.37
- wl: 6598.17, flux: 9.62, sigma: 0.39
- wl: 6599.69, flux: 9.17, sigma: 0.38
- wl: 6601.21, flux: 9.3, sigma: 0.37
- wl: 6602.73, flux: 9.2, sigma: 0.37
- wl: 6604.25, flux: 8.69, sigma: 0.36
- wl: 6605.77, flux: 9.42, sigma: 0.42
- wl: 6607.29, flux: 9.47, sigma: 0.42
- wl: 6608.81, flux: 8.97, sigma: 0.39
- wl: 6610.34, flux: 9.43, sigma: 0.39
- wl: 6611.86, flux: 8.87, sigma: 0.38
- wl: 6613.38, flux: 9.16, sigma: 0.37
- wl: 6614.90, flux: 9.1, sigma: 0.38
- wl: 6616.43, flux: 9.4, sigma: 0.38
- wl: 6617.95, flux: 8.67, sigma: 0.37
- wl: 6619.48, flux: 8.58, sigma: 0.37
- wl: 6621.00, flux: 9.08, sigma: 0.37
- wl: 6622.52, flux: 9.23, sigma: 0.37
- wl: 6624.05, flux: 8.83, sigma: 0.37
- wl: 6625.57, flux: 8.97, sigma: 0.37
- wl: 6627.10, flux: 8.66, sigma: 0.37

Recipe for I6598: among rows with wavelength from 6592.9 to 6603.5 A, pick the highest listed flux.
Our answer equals 9.62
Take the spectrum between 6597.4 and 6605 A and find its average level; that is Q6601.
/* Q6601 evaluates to 9.2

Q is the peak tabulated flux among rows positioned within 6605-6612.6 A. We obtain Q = 9.47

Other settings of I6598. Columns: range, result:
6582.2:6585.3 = 9.23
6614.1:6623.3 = 9.4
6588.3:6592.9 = 8.98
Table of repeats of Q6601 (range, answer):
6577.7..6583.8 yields 9.05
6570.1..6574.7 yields 9.06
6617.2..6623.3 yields 8.89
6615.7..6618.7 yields 9.04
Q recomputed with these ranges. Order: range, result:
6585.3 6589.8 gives 9.14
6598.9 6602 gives 9.3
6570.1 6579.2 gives 9.51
